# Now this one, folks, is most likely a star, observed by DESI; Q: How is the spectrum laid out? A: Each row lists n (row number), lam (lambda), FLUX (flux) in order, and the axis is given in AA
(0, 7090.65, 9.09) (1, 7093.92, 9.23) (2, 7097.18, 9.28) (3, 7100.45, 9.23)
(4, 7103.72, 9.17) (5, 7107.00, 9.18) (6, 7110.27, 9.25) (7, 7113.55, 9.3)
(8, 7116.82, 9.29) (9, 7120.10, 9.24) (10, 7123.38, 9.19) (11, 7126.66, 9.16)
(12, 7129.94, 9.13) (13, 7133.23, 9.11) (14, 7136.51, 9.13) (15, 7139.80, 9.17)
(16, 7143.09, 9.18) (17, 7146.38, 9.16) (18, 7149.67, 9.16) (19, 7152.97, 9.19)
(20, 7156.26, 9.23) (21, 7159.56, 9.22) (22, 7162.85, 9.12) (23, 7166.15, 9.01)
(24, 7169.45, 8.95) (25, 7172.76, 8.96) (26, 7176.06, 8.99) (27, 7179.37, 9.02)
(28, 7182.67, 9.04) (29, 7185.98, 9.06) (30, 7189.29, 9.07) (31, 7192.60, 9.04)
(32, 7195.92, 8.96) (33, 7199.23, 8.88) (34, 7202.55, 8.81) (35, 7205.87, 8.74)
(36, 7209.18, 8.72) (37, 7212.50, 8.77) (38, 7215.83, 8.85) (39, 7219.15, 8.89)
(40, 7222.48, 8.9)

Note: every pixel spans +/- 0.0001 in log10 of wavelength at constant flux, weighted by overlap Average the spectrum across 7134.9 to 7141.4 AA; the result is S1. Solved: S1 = 9.15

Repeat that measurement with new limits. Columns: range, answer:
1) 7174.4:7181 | 9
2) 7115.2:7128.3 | 9.22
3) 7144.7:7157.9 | 9.19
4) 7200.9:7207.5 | 8.77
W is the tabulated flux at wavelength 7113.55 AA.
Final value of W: 9.3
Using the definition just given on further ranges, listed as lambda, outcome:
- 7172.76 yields 8.96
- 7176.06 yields 8.99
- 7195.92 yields 8.96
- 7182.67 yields 9.04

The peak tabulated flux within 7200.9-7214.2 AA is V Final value 8.81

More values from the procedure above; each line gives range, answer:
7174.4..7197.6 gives 9.07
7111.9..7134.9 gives 9.3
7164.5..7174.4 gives 9.01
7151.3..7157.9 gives 9.23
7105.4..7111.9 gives 9.25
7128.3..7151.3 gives 9.18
